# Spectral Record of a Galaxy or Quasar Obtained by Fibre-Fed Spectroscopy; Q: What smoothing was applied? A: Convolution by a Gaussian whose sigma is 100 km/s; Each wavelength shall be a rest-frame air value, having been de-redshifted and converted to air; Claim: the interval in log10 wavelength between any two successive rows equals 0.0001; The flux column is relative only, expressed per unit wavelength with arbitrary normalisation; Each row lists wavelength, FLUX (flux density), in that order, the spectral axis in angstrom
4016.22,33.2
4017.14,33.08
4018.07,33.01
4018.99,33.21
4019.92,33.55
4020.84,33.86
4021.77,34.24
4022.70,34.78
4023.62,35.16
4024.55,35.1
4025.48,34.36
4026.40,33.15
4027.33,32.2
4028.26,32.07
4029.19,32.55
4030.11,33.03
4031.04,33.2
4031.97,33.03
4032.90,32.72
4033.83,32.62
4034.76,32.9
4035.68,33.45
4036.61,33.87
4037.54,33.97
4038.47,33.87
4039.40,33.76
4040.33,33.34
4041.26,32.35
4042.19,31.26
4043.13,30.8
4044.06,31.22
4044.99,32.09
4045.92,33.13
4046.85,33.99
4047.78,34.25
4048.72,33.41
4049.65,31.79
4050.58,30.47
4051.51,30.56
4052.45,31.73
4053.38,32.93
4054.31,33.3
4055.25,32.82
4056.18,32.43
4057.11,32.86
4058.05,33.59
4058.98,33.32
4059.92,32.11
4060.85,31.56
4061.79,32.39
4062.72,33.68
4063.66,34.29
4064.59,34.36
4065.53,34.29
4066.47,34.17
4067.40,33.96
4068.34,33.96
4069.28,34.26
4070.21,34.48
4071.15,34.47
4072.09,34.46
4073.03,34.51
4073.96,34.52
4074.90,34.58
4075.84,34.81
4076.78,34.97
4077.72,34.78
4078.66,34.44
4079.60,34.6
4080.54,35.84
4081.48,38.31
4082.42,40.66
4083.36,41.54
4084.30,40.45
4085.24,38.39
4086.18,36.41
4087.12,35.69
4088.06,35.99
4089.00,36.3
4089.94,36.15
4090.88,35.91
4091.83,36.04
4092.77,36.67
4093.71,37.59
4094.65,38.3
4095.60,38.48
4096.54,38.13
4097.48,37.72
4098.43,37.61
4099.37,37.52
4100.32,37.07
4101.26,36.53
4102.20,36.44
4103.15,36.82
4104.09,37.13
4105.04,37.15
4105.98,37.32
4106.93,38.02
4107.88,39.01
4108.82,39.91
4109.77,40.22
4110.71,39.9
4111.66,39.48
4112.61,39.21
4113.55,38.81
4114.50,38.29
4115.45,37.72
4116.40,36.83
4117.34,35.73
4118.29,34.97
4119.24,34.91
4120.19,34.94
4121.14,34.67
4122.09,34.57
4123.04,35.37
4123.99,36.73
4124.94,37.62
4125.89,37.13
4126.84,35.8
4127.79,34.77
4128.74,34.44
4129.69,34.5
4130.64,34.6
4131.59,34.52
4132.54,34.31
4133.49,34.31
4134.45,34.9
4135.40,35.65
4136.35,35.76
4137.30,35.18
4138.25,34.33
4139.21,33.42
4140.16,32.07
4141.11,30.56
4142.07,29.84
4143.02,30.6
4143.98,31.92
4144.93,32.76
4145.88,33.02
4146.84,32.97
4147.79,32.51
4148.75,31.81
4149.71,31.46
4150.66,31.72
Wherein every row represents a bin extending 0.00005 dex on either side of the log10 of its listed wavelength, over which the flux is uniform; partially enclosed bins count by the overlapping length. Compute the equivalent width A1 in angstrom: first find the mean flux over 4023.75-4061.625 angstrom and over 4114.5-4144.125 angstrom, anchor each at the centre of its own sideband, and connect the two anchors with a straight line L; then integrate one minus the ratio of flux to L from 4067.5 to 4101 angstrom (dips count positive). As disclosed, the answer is -2.7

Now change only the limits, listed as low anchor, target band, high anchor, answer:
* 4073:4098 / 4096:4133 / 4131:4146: -2.04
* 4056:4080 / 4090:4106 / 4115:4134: -1.13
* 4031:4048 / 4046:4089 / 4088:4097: 0.77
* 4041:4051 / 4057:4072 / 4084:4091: 0.30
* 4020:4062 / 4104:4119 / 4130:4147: -2.17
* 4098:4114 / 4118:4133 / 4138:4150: -0.10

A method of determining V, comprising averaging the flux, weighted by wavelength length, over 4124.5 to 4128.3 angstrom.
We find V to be 36.3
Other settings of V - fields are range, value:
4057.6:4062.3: 32.6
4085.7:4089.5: 36.2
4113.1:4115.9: 38.2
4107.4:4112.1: 39.7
